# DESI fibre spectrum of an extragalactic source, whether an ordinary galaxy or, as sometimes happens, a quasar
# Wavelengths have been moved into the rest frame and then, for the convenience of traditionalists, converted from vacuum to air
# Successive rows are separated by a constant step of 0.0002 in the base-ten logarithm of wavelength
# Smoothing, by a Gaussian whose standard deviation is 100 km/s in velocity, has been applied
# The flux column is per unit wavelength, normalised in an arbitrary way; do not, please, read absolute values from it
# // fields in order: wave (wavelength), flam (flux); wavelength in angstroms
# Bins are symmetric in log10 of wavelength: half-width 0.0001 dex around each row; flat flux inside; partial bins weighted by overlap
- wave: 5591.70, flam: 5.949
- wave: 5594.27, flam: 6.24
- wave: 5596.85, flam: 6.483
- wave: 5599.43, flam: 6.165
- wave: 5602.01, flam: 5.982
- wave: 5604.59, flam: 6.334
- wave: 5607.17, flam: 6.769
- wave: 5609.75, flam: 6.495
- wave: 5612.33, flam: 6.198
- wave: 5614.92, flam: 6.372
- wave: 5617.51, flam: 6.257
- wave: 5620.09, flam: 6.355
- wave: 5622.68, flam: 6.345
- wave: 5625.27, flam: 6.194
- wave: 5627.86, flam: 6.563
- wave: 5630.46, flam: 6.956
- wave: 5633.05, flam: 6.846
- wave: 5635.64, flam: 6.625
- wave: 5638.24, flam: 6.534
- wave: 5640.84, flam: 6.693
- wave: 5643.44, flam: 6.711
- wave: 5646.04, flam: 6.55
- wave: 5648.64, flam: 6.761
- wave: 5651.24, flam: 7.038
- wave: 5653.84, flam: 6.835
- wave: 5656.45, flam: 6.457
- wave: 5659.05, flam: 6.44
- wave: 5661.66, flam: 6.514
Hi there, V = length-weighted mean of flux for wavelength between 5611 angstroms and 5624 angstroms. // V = 6.31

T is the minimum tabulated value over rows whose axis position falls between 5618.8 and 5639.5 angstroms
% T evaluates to 6.194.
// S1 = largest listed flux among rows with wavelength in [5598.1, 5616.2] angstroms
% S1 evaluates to 6.769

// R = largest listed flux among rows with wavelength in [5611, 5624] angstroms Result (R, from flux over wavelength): 6.372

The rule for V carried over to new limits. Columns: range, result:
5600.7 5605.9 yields 6.16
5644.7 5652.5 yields 6.78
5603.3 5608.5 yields 6.56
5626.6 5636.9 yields 6.75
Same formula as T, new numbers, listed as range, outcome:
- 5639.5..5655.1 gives 6.55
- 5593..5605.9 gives 5.982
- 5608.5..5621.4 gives 6.198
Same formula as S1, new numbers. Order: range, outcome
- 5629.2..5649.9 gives 6.956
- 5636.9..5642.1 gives 6.693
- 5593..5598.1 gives 6.483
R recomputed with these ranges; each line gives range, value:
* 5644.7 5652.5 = 7.038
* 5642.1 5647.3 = 6.711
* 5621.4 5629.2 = 6.563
